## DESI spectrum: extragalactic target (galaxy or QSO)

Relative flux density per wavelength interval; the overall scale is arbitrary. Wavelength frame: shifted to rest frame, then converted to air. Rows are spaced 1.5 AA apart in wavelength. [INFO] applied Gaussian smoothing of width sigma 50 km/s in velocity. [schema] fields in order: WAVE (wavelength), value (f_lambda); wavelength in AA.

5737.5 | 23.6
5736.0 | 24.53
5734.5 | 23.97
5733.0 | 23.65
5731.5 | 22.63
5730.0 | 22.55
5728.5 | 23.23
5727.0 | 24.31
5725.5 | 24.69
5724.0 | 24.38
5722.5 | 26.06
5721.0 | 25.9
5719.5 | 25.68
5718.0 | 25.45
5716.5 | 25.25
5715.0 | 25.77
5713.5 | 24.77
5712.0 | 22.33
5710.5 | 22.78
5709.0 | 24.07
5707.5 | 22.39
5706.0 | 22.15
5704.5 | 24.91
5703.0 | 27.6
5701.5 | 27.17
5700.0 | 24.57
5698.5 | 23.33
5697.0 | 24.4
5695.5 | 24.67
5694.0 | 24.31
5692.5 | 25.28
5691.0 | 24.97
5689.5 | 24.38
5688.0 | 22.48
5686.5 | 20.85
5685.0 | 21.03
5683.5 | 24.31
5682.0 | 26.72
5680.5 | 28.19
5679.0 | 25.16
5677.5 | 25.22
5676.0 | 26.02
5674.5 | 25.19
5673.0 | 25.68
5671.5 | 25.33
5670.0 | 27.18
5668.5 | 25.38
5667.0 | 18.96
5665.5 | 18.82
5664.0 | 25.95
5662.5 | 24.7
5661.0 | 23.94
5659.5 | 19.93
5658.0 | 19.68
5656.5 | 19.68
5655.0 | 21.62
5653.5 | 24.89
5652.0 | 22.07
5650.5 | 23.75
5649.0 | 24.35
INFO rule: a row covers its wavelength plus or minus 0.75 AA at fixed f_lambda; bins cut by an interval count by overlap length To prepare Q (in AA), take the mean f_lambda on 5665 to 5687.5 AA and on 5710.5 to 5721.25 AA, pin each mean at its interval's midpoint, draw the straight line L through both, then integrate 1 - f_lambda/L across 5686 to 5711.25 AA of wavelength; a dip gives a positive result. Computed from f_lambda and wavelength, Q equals 0.44 AA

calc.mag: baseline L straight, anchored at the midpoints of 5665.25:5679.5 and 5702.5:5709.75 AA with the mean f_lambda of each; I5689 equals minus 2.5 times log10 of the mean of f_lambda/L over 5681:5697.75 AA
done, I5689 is 0.013 mag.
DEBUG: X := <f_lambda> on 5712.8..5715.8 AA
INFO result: 25.3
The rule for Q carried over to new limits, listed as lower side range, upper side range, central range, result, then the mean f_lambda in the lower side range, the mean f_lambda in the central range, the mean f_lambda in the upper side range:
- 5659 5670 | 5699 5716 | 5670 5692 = -1.2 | 22.9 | 24.8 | 24.4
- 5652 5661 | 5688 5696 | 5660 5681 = -1.8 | 21.5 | 24.6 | 24.5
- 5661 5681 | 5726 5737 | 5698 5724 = -0.8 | 24.7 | 24.7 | 23.6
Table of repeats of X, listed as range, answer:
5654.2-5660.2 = 20.3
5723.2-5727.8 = 24.5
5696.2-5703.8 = 25.4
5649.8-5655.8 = 23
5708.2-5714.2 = 23.5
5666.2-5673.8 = 24.5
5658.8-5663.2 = 22.9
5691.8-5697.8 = 24.6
